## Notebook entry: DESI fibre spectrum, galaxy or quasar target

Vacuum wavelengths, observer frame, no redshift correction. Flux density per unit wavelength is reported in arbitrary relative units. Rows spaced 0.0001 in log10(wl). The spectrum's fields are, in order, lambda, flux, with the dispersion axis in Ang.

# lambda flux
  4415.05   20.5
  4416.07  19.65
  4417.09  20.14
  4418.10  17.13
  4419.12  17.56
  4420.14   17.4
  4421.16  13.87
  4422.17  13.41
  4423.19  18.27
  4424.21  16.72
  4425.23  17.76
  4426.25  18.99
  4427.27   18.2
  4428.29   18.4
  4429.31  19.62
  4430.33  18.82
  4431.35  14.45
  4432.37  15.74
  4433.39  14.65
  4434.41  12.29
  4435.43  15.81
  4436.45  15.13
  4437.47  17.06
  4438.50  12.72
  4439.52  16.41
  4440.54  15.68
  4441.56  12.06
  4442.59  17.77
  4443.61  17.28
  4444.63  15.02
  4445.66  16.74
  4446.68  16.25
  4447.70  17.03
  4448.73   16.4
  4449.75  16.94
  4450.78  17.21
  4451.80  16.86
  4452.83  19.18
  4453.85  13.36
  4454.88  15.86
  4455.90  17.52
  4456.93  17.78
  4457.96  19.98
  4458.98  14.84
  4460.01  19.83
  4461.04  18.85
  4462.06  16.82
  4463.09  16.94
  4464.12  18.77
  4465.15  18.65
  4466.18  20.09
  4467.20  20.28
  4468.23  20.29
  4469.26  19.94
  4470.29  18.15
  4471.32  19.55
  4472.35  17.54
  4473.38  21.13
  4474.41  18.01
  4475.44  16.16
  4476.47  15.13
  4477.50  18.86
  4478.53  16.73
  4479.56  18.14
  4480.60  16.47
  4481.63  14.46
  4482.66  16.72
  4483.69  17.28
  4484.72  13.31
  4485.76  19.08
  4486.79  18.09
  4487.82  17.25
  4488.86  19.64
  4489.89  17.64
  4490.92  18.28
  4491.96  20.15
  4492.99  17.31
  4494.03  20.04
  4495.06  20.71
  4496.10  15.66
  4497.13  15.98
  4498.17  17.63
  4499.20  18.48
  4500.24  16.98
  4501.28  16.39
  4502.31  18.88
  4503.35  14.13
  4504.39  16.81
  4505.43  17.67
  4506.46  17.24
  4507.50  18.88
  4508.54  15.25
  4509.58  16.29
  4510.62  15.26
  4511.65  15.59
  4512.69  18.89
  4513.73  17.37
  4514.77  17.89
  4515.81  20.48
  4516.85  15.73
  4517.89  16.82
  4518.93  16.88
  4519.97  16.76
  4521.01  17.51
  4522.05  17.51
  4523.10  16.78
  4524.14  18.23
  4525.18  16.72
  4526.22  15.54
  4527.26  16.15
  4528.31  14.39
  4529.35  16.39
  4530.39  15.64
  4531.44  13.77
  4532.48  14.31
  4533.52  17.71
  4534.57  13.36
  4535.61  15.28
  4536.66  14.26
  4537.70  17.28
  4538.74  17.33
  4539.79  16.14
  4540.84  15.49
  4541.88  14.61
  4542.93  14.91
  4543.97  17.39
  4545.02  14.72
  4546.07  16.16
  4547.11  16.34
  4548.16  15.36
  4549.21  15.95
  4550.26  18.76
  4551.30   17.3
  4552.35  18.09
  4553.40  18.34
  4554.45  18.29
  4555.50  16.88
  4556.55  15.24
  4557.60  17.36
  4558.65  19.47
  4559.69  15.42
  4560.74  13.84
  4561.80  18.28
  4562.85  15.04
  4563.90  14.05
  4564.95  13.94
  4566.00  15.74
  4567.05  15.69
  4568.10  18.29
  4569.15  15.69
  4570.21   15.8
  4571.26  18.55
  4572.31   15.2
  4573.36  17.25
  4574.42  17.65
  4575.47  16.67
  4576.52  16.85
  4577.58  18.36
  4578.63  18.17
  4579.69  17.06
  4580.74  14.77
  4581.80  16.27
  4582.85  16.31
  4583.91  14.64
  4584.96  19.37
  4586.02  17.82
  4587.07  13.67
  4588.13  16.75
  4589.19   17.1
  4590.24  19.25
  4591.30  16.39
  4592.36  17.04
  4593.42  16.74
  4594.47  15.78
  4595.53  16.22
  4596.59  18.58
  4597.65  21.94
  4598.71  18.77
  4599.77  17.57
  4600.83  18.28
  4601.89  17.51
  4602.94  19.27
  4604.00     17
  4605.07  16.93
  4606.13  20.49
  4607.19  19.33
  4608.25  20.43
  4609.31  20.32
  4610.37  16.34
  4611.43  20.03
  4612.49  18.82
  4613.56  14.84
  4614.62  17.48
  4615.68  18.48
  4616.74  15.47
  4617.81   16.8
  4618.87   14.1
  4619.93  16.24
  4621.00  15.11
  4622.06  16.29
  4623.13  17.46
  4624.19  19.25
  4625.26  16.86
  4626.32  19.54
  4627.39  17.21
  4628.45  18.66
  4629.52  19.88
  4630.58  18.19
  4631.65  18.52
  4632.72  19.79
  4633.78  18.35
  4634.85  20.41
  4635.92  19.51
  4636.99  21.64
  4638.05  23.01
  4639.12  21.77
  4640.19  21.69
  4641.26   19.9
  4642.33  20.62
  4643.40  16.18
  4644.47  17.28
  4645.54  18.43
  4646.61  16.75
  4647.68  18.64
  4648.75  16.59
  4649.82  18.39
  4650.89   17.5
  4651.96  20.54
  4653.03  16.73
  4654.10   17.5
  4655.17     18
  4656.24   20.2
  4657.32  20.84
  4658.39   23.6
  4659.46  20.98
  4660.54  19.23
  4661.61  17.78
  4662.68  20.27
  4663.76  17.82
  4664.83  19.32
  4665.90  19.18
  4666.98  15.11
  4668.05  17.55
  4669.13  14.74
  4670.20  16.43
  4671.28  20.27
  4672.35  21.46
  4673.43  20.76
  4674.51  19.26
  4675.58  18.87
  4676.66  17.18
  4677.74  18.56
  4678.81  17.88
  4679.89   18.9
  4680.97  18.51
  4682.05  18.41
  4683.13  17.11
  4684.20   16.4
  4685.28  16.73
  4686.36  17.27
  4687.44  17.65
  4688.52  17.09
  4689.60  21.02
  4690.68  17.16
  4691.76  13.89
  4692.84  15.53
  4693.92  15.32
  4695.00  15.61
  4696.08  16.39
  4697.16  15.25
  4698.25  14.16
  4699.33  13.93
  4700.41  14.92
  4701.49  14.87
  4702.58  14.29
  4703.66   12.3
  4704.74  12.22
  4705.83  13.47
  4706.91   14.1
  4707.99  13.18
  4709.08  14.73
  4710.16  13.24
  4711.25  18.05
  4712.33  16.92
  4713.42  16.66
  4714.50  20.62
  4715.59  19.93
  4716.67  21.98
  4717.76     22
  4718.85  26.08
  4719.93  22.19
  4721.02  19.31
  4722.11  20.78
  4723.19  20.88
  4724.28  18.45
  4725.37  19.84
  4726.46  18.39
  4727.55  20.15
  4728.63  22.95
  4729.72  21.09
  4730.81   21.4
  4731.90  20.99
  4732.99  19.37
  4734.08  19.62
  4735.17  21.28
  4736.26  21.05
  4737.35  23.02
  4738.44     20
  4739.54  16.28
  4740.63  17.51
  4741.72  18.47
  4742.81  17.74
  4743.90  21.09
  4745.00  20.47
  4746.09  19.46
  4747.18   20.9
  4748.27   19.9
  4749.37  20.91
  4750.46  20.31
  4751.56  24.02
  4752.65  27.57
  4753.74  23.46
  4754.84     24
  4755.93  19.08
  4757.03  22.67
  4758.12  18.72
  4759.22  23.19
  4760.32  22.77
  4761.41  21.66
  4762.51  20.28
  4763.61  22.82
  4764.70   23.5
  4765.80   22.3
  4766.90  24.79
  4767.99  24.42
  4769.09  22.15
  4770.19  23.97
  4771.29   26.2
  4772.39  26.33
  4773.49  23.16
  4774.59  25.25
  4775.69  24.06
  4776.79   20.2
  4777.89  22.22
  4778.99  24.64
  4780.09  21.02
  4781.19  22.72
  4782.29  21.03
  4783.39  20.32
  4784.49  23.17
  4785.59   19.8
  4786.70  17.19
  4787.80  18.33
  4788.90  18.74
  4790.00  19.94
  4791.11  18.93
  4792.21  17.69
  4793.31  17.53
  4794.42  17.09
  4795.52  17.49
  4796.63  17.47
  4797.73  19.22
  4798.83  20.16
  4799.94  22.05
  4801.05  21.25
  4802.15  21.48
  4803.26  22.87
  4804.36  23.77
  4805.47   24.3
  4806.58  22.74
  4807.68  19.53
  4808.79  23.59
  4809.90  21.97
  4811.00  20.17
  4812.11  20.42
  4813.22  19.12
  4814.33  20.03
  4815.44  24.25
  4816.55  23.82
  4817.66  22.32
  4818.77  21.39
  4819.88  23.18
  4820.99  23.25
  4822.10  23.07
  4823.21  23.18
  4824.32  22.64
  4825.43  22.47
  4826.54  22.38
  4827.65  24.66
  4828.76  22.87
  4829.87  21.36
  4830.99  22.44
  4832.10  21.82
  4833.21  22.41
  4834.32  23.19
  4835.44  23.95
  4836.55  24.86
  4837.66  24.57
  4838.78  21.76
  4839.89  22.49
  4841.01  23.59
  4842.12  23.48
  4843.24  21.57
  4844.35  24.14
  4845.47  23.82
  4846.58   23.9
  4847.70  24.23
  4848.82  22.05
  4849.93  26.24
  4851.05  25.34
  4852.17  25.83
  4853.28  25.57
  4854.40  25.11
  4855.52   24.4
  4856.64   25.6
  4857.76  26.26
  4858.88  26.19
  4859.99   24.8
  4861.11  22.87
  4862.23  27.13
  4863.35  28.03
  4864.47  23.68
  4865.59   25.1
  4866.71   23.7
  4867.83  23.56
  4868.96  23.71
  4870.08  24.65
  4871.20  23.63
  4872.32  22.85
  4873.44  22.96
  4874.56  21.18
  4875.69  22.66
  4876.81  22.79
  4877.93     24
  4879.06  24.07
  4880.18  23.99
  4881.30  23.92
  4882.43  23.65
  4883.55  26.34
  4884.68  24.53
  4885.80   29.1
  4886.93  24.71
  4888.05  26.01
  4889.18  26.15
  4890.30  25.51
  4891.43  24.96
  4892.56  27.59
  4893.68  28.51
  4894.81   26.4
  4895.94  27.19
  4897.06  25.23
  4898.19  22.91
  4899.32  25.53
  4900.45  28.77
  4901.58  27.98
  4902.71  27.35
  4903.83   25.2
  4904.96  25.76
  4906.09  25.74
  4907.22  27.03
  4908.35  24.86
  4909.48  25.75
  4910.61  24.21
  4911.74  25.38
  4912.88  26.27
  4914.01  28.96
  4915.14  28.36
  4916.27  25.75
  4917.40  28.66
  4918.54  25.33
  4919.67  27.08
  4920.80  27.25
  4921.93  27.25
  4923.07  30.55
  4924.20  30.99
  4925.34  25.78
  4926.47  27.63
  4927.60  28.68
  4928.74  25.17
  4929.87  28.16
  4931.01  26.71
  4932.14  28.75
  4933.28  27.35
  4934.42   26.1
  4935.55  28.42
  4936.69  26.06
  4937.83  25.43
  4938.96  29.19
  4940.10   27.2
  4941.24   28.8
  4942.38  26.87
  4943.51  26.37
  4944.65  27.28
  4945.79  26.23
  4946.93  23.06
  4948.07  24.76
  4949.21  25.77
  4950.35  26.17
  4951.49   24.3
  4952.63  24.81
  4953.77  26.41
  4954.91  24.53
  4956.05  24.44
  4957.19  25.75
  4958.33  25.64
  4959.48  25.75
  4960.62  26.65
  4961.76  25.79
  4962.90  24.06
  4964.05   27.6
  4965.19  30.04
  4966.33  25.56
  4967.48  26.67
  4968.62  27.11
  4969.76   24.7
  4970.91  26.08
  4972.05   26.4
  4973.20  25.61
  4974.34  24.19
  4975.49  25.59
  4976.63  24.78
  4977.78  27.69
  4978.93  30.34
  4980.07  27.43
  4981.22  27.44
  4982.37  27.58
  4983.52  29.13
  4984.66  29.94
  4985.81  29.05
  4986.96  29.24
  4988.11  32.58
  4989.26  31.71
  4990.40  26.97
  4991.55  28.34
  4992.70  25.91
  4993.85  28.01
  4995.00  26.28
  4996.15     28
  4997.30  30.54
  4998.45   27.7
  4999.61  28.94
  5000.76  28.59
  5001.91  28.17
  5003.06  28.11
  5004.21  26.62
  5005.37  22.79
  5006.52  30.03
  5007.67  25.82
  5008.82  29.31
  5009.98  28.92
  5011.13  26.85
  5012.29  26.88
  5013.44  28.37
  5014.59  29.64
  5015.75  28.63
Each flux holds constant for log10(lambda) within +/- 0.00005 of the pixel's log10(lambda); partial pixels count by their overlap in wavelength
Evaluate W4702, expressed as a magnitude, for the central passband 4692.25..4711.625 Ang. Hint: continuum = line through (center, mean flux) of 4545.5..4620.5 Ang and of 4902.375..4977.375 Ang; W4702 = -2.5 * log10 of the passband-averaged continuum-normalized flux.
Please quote 0.36 mag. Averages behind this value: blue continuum 17.1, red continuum 26.5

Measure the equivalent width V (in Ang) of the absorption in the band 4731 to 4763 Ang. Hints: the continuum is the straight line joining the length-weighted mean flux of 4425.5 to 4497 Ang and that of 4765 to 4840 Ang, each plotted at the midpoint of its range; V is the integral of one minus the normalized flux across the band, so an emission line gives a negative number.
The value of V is 0.4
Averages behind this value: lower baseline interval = 17.3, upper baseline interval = 21.9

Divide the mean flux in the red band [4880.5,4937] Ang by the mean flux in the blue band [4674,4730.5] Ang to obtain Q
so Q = 1.5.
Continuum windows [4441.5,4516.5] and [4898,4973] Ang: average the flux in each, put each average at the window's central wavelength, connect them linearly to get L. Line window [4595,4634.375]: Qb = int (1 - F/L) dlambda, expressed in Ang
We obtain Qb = 4.2 Ang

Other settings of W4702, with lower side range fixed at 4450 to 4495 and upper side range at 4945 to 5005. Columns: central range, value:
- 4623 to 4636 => 0.108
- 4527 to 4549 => 0.221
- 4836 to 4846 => 0.054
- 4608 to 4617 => 0.134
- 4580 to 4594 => 0.198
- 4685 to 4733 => 0.251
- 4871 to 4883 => 0.087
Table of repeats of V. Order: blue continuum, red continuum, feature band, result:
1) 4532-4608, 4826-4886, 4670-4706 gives 5.4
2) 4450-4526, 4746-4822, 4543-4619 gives 7.2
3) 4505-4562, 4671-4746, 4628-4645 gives -2.2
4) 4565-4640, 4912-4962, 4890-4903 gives -0.4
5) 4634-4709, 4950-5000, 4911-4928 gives -1.5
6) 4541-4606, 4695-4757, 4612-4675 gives -2.5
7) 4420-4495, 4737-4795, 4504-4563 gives 5.5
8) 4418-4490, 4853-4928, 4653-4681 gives 3.3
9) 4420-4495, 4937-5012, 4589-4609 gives 1.7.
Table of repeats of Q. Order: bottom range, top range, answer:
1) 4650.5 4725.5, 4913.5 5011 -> 1.53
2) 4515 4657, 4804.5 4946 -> 1.44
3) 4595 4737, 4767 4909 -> 1.28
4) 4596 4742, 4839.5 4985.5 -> 1.41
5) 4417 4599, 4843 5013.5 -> 1.56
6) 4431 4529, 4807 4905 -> 1.41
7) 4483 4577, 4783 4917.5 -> 1.41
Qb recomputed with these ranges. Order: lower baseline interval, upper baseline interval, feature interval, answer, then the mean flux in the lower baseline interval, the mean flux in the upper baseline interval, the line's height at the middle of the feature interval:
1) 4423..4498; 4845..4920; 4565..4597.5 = 4.6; 17.3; 25.3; 19.6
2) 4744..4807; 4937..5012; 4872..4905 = -0.8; 21.6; 27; 24.7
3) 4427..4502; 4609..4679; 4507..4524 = 0.5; 17.3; 18.5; 17.6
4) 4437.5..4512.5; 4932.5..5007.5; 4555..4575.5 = 3.0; 17.3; 27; 19.1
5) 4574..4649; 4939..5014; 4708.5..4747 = 2.0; 18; 27.1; 20.9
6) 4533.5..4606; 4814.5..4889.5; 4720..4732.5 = 0.2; 16.7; 23.9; 20.7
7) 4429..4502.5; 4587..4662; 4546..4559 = 0.5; 17.3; 18.4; 17.9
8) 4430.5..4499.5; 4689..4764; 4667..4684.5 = 0.4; 17.2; 19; 18.7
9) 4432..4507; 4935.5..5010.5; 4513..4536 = 2.3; 17.2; 27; 18.3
